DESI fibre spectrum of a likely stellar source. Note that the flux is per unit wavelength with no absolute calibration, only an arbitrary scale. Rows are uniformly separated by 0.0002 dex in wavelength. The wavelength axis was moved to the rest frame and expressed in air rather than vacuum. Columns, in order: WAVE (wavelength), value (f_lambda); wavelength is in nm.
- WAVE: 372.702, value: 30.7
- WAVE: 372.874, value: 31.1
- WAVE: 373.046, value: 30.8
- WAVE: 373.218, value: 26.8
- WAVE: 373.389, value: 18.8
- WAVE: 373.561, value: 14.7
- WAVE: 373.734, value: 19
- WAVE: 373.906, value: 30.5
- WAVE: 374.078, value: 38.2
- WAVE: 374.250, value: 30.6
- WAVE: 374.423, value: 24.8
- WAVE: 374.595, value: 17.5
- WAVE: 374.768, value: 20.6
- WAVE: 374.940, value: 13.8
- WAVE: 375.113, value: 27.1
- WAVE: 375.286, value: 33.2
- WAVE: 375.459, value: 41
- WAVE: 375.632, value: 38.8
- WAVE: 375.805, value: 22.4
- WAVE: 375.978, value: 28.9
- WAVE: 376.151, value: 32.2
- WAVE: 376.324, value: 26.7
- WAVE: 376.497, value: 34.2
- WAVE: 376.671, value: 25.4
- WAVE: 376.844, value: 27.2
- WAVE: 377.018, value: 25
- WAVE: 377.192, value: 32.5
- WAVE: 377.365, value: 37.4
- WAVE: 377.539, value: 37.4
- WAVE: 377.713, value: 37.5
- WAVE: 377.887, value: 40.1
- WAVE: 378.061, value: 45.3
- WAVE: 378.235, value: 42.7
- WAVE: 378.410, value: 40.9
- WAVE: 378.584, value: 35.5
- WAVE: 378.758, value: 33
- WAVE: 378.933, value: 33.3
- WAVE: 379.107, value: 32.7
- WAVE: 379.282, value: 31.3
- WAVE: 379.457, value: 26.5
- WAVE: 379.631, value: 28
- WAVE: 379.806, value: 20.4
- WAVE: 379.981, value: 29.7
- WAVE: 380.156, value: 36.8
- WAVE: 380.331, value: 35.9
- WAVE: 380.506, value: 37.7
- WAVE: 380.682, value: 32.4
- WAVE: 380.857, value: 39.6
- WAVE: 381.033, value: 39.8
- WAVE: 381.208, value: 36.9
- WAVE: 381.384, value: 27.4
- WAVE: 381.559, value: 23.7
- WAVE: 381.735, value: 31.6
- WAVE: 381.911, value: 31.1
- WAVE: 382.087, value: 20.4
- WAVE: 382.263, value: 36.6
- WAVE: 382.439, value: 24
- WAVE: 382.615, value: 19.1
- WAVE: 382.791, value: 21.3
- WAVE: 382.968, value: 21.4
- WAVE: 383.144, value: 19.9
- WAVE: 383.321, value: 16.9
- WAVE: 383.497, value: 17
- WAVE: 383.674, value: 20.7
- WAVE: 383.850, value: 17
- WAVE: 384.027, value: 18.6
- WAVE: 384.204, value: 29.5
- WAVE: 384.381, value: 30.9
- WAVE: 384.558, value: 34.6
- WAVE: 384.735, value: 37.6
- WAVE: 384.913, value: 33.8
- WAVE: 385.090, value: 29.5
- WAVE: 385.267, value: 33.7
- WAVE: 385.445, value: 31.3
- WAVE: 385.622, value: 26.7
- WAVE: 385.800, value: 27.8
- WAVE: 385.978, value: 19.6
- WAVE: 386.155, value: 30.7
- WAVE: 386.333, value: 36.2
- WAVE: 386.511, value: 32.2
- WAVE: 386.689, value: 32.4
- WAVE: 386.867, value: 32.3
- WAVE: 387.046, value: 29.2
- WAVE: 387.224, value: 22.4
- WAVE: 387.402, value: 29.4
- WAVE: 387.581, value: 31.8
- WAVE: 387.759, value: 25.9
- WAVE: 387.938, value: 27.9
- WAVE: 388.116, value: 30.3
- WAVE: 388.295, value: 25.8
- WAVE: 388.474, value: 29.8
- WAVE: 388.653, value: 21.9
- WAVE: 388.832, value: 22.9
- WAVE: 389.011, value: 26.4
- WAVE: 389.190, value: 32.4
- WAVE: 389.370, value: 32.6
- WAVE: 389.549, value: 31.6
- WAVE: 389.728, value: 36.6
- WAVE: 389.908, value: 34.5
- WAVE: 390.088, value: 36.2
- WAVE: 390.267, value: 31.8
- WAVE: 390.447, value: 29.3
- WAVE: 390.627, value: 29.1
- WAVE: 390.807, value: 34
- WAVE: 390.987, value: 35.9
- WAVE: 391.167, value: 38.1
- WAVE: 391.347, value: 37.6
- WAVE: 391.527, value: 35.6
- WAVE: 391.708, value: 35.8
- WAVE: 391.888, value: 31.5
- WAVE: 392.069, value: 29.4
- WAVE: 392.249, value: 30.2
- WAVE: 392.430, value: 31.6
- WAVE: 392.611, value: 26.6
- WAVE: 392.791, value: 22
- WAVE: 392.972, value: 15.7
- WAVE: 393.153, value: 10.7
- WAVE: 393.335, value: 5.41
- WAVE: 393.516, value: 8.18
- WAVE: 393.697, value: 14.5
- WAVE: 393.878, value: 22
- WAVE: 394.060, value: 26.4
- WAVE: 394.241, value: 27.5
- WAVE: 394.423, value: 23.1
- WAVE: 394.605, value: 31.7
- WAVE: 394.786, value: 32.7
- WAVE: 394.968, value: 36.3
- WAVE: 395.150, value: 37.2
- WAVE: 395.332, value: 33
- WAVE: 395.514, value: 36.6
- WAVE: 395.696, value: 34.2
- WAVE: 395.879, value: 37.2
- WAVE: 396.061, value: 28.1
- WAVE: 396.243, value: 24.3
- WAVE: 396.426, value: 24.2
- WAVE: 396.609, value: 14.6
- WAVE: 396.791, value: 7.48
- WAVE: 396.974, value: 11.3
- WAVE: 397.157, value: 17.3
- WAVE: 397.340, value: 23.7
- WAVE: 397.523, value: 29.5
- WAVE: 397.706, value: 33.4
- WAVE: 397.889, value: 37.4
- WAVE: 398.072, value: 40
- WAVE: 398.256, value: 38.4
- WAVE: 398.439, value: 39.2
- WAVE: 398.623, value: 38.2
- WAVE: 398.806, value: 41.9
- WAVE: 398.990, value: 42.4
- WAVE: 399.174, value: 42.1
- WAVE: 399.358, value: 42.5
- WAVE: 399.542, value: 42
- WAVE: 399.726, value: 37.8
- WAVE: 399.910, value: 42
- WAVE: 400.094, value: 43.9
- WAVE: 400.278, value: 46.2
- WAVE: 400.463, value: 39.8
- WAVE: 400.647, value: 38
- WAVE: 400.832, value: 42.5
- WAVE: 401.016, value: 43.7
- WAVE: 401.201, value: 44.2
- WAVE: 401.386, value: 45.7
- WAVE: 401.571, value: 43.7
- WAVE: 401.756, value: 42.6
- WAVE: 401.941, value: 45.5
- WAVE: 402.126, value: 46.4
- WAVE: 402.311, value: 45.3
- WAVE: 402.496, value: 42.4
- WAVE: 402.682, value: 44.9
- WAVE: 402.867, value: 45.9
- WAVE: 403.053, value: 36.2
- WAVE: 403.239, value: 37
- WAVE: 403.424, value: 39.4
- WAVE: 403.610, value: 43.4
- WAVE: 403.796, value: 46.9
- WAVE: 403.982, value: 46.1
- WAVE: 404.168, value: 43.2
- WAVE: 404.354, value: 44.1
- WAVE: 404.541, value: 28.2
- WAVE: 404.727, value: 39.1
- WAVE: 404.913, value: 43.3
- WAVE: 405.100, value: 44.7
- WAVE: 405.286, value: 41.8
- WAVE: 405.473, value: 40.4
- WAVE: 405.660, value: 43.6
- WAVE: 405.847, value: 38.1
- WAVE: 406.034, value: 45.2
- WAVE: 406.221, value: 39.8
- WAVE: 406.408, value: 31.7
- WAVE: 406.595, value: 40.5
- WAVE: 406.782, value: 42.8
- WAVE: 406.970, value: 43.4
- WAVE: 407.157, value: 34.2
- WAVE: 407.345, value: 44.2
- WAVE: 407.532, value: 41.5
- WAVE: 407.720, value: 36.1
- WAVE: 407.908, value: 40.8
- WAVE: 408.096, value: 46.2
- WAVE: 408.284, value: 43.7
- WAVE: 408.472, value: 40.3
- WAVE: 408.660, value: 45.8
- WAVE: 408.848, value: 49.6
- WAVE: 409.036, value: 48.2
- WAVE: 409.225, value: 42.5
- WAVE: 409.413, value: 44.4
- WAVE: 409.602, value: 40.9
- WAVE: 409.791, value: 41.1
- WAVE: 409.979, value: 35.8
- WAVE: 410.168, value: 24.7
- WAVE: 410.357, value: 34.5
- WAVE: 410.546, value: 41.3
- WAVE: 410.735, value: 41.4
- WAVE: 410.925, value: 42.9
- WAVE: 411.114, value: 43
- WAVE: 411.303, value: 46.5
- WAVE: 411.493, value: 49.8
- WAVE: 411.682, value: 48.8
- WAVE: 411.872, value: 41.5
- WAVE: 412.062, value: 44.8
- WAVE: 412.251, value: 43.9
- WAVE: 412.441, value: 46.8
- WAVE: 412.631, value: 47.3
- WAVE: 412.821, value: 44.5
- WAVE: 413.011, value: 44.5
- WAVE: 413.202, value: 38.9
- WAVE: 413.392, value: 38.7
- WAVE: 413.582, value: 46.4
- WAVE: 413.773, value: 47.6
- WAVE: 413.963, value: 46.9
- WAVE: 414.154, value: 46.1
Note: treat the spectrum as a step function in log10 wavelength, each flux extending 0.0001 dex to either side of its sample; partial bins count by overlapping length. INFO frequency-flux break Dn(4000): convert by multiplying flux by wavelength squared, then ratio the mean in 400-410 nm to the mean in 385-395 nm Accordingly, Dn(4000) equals 1.6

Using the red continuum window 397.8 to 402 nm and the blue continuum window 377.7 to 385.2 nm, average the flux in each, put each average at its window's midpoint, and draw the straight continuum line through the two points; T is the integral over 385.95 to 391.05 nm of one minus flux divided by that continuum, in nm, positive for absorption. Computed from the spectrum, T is 0.65 nm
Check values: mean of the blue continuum 30.1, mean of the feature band 30.1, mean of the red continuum 41.7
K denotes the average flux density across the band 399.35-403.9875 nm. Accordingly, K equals 42.8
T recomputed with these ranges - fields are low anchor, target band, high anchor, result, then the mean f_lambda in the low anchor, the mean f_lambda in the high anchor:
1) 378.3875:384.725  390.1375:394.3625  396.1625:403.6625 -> 0.88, 28.6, 37.3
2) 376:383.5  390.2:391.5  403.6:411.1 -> 0.05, 30.9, 41.1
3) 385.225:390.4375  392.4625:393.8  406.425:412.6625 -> 0.70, 29.7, 42.2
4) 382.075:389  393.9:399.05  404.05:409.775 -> 0.66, 27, 41.6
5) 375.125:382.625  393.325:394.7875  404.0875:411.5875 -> 0.62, 32.5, 41.2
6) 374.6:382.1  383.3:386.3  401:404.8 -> 0.65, 31.9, 42.6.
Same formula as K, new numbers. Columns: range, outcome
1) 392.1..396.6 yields 25.7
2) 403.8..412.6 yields 41.9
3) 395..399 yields 30.3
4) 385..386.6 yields 29.8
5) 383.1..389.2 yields 27.6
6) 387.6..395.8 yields 28.7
